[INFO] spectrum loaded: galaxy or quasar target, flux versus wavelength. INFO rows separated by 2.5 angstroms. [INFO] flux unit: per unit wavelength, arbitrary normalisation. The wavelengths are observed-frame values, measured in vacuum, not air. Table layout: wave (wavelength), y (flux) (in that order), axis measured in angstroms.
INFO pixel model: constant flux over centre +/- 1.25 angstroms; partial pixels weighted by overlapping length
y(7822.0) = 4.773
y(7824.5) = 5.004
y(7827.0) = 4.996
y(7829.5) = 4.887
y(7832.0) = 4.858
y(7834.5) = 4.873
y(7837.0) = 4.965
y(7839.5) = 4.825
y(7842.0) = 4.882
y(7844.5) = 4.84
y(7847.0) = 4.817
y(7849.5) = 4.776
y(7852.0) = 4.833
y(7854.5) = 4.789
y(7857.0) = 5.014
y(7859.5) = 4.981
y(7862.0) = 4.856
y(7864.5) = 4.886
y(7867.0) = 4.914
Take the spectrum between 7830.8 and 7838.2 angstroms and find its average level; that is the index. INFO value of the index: 4.9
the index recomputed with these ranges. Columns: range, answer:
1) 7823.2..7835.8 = 4.92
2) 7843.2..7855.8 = 4.81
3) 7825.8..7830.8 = 4.94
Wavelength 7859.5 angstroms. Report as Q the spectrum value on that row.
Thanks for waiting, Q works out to 4.981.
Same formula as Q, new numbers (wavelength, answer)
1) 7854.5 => 4.789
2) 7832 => 4.858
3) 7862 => 4.856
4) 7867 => 4.914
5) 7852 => 4.833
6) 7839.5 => 4.825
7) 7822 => 4.773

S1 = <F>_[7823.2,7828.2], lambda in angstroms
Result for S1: 5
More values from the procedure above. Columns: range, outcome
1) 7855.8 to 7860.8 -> 5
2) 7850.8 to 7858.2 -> 4.88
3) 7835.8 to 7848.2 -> 4.87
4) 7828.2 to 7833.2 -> 4.87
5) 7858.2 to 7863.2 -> 4.92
